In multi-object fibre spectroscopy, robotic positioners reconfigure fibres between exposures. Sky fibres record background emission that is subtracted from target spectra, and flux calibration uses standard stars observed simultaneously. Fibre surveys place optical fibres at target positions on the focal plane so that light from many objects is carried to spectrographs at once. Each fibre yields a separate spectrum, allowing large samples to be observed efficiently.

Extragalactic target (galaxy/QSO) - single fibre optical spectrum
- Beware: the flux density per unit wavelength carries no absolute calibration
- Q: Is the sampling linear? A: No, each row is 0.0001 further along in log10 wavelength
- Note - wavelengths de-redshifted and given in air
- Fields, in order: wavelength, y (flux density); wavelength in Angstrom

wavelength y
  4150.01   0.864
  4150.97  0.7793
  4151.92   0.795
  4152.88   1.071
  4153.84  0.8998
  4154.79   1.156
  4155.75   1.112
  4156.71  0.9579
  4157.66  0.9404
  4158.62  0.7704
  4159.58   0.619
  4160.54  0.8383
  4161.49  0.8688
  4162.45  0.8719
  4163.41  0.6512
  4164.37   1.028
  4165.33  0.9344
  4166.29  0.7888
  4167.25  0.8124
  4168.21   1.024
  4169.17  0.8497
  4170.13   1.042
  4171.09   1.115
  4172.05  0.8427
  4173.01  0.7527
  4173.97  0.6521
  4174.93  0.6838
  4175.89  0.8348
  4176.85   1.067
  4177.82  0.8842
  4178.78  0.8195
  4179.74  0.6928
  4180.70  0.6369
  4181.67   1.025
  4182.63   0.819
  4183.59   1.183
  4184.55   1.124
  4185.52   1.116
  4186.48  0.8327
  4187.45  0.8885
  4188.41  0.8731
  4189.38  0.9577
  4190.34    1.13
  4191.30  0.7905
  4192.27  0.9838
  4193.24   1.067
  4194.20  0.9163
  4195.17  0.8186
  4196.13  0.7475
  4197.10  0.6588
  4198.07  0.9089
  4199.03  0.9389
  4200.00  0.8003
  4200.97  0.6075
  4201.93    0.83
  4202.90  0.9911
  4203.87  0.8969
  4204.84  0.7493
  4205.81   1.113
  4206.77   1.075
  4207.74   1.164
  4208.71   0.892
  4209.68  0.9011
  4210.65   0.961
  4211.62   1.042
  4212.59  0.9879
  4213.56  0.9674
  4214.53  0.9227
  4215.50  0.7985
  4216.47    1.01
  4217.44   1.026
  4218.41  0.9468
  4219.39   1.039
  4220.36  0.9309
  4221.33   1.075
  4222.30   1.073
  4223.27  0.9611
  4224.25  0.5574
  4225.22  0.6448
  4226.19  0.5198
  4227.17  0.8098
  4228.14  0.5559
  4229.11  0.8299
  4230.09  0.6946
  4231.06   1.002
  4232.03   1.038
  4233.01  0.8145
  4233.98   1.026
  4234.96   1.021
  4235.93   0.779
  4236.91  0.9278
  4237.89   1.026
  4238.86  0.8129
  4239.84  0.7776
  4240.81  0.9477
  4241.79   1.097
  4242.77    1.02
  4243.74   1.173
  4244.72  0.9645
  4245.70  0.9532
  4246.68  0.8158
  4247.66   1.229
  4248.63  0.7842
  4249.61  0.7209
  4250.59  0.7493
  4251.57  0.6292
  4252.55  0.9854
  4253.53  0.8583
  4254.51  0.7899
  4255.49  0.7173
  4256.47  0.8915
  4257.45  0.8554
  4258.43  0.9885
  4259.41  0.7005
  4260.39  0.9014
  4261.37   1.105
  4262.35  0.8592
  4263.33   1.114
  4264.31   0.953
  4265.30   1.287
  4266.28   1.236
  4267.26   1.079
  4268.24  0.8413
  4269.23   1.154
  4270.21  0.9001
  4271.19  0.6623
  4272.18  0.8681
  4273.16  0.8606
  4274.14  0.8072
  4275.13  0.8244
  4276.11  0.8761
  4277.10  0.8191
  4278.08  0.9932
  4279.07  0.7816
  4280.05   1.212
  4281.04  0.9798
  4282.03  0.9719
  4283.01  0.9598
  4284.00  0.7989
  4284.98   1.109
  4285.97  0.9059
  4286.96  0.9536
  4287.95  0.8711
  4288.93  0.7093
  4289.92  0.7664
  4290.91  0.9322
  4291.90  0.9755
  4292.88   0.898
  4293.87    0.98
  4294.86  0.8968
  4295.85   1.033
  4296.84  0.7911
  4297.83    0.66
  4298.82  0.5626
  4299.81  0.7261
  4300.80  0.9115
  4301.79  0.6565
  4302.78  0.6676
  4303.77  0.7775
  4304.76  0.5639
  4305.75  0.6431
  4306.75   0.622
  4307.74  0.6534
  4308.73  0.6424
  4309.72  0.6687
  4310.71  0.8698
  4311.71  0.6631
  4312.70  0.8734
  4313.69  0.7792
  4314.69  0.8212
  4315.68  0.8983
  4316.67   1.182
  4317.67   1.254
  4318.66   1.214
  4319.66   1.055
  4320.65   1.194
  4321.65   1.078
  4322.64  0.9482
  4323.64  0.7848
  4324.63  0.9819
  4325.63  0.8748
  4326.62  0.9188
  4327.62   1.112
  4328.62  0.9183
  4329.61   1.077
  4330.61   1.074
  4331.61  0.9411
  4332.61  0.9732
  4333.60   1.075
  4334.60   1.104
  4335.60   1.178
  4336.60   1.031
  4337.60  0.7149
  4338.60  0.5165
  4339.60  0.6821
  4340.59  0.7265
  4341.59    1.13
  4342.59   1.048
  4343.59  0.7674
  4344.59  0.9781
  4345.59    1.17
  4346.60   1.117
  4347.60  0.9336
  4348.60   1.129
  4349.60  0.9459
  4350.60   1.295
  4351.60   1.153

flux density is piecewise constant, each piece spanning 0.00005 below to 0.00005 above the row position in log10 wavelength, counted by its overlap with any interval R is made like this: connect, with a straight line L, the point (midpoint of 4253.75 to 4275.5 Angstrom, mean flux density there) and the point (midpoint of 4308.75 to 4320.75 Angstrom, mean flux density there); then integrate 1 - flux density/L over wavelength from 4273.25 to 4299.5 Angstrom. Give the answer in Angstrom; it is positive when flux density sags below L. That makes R 1.27 Angstrom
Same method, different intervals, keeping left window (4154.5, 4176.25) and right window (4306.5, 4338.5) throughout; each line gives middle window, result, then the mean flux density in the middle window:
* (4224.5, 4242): 1.1 Angstrom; 0.844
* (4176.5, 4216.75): -1.4 Angstrom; 0.918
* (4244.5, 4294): 0.3 Angstrom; 0.913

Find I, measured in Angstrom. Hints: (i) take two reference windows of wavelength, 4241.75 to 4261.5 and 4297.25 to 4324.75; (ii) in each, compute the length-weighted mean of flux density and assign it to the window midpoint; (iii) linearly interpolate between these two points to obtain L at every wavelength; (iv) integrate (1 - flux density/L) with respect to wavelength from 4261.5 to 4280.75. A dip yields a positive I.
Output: -1.8 Angstrom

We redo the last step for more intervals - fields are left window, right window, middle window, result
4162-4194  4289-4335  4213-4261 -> 0.4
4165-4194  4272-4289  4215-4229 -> 0.9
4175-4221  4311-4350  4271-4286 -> 0.7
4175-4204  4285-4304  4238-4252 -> -0.8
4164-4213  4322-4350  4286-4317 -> 5.0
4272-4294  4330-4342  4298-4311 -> 3.3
